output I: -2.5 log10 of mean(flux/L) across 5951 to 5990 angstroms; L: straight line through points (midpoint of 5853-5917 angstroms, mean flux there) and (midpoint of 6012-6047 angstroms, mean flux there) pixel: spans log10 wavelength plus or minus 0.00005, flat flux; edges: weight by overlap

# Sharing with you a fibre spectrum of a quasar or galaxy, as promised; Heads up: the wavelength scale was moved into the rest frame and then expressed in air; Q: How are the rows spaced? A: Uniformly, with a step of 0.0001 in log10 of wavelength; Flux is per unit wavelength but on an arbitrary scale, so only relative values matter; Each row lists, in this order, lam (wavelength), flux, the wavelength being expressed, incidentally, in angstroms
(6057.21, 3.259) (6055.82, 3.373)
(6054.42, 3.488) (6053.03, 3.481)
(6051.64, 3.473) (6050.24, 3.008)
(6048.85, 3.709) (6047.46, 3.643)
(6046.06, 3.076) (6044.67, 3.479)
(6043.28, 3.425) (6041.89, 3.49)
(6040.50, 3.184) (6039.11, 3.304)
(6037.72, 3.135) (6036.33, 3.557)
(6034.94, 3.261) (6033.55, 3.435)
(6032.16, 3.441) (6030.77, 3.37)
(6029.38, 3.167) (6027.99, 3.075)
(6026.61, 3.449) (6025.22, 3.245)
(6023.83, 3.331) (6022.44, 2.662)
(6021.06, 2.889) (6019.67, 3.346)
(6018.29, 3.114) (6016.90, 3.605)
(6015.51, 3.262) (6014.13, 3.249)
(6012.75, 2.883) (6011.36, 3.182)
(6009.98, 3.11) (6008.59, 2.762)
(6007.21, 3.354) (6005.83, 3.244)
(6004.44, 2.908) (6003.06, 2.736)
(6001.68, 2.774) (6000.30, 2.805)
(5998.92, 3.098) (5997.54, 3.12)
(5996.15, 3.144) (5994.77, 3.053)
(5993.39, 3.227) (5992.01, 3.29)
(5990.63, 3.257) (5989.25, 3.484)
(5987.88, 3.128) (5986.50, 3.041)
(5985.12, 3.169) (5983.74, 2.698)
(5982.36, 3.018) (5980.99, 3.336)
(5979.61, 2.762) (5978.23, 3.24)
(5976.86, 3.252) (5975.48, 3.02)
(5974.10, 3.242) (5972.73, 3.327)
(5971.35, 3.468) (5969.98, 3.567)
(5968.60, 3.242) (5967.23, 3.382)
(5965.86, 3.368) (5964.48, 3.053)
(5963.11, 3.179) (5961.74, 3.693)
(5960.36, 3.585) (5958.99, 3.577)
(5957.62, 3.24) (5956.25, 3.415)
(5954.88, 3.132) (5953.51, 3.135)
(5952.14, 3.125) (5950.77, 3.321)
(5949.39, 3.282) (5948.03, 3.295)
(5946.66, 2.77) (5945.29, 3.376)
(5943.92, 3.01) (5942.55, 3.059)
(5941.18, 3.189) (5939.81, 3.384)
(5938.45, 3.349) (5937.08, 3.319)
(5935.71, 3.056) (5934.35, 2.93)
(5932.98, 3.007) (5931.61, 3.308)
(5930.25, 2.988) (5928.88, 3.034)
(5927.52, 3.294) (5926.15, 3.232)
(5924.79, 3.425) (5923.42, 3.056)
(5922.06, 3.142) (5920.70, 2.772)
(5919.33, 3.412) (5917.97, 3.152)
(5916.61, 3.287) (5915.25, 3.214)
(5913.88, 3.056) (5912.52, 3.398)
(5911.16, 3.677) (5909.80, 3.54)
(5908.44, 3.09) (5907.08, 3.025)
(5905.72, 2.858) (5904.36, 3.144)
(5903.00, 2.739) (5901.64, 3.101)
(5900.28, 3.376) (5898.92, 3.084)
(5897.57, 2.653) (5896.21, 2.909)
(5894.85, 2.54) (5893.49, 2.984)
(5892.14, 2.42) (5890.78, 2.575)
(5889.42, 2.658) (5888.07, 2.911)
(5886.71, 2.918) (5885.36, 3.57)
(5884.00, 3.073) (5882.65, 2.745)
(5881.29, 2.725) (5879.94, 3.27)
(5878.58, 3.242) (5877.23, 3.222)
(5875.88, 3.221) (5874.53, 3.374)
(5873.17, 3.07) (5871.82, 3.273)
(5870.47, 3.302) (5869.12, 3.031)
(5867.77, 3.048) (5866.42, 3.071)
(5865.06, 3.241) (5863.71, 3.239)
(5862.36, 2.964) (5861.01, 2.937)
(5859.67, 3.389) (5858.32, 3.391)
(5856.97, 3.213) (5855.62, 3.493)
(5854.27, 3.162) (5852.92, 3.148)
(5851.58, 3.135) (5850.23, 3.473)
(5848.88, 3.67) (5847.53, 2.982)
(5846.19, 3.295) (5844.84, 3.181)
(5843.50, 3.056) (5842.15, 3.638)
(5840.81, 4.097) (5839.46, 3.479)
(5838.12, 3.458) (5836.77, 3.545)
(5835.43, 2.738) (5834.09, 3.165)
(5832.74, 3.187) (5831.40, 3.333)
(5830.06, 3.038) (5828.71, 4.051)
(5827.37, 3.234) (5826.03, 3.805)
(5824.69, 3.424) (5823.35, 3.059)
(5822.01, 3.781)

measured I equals -0.02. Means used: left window 3.09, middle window 3.25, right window 3.26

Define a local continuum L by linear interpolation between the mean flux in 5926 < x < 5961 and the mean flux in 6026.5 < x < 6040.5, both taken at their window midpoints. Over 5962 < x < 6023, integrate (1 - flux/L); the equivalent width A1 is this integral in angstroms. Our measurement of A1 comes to 2.23 angstroms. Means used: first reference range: 3.21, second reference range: 3.31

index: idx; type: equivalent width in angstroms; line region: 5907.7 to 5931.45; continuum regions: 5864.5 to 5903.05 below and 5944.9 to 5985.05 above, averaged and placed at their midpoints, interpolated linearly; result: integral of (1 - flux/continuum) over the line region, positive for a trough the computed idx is -0.8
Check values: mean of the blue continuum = 3.02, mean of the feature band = 3.22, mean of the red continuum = 3.24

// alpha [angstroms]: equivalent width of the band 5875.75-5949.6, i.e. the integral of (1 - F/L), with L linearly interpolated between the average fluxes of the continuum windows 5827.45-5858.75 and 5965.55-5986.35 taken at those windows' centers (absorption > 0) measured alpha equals 4.0 angstroms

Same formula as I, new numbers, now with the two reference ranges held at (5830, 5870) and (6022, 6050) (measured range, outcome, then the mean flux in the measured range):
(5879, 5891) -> 0.11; 2.96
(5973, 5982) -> 0.05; 3.15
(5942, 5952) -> 0.05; 3.16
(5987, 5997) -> 0.03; 3.22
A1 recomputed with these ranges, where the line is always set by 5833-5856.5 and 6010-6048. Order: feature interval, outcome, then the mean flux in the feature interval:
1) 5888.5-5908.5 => 2.7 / 2.87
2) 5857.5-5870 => 0.7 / 3.15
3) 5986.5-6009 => 1.3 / 3.09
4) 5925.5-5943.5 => 0.7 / 3.16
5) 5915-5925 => 0.4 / 3.17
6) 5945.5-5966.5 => 0.1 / 3.28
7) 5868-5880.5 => 0.4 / 3.22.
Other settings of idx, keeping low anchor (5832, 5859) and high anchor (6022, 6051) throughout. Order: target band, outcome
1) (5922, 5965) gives 1.3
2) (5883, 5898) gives 2.2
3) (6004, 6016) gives 0.7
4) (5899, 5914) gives 0.6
